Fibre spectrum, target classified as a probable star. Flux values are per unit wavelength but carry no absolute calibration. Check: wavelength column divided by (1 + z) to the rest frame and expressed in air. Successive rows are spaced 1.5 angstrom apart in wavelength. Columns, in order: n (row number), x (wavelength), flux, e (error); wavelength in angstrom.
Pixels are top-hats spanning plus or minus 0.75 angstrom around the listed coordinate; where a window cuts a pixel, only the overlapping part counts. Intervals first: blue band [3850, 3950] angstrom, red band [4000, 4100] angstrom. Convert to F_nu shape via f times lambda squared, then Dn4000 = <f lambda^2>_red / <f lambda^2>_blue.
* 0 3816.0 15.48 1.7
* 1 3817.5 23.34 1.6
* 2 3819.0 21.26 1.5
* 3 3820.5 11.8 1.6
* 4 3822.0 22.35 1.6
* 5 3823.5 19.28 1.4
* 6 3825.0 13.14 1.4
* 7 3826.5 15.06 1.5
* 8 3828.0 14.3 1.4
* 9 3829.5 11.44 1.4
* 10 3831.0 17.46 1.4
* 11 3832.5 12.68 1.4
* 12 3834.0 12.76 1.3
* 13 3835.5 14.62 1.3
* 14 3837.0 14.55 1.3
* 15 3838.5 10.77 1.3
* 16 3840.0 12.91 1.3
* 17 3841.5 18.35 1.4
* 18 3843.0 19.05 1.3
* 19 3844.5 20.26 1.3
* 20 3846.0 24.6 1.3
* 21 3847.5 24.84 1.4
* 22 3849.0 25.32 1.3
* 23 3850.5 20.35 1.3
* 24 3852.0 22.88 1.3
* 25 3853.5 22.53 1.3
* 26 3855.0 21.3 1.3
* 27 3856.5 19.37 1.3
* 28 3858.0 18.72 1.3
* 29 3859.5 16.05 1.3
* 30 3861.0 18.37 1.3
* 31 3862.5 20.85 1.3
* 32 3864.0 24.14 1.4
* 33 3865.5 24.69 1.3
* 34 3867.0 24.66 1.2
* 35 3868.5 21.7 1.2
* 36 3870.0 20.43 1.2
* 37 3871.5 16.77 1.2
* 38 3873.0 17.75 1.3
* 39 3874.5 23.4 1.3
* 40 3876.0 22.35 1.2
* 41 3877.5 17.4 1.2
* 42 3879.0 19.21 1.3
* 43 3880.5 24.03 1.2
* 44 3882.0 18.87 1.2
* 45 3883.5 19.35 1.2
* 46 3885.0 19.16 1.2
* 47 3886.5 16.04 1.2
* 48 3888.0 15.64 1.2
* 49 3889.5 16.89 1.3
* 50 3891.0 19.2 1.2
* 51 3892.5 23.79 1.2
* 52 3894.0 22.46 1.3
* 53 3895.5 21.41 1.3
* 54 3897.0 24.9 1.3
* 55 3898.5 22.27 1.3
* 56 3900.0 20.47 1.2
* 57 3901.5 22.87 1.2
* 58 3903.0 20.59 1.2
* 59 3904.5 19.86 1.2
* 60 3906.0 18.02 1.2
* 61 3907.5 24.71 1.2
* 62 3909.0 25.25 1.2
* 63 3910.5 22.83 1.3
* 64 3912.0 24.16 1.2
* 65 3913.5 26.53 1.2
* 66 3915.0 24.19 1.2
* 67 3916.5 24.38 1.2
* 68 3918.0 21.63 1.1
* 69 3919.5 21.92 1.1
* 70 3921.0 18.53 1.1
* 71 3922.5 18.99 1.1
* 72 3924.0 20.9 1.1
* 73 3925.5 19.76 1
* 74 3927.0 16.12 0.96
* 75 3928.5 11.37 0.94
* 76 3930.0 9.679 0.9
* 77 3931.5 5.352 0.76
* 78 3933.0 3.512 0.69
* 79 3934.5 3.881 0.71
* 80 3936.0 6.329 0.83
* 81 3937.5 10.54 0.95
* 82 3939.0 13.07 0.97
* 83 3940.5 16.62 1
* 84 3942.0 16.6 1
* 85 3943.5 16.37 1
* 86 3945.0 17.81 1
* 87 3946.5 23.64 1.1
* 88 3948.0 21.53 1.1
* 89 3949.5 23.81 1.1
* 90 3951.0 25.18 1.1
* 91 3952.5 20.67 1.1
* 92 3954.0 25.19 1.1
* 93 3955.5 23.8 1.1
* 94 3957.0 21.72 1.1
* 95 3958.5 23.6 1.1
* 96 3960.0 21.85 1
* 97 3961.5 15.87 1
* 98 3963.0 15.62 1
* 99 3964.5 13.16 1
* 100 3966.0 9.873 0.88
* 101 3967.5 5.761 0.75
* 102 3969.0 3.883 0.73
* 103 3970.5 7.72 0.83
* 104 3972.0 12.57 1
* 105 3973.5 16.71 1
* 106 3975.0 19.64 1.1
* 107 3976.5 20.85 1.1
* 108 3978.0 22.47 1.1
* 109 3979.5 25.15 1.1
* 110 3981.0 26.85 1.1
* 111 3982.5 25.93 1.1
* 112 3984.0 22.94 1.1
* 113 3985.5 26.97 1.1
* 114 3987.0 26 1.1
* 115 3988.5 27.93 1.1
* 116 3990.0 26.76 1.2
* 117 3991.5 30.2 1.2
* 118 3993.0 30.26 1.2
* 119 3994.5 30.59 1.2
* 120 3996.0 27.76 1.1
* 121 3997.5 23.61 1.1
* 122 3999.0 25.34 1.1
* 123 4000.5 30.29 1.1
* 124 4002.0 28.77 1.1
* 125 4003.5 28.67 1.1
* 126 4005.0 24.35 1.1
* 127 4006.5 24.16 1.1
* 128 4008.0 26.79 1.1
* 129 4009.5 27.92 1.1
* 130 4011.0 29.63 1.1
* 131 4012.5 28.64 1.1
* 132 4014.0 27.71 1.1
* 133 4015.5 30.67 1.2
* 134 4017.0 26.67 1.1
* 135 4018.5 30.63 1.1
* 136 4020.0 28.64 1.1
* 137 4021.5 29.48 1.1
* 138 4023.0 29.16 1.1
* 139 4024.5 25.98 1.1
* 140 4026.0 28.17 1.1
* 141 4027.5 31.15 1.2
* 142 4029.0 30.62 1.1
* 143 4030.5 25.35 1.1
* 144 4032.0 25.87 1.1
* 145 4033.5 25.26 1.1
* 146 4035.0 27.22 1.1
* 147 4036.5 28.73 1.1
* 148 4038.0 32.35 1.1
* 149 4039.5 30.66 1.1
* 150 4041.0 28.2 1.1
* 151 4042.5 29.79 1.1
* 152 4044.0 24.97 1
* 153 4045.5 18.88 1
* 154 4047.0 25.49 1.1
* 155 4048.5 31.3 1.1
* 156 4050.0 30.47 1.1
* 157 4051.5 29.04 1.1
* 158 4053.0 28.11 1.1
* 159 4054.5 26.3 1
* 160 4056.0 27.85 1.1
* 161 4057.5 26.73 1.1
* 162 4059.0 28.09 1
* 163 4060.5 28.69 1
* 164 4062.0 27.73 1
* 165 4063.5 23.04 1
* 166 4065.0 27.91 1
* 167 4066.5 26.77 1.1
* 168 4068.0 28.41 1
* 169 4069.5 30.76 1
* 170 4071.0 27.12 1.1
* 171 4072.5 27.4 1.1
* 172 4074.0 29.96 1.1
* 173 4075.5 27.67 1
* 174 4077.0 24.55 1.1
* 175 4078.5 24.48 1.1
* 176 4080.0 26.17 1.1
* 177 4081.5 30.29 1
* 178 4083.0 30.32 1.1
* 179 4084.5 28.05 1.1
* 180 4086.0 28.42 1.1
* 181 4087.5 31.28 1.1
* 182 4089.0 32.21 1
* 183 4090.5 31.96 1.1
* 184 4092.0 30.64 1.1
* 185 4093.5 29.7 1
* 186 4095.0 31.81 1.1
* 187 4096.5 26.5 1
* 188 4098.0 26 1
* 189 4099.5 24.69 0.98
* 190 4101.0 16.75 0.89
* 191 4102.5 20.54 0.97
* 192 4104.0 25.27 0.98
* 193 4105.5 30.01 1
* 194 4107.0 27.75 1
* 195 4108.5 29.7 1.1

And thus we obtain 1.58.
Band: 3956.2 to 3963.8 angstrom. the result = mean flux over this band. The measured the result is 19.7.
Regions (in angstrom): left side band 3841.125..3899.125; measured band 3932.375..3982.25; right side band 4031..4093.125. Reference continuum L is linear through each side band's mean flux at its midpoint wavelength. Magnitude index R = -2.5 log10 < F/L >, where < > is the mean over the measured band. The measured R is 0.39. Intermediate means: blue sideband 20.8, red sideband 28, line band 16.8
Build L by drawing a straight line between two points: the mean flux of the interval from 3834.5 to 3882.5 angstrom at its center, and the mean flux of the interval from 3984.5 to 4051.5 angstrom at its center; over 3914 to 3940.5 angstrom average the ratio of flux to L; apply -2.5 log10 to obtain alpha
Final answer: 0.48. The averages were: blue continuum 20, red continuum 27.9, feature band 14.9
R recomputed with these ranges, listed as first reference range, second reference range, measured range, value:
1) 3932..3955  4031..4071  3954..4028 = -0.11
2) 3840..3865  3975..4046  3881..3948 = 0.25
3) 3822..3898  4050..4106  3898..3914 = -0.07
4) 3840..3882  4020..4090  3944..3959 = 0.08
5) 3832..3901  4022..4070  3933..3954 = 0.38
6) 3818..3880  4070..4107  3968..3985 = 0.26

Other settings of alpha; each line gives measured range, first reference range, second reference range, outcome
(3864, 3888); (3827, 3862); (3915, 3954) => -0.16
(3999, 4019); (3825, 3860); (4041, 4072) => -0.11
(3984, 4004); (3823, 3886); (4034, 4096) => -0.11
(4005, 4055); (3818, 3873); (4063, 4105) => -0.10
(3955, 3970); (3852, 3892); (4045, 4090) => 0.47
